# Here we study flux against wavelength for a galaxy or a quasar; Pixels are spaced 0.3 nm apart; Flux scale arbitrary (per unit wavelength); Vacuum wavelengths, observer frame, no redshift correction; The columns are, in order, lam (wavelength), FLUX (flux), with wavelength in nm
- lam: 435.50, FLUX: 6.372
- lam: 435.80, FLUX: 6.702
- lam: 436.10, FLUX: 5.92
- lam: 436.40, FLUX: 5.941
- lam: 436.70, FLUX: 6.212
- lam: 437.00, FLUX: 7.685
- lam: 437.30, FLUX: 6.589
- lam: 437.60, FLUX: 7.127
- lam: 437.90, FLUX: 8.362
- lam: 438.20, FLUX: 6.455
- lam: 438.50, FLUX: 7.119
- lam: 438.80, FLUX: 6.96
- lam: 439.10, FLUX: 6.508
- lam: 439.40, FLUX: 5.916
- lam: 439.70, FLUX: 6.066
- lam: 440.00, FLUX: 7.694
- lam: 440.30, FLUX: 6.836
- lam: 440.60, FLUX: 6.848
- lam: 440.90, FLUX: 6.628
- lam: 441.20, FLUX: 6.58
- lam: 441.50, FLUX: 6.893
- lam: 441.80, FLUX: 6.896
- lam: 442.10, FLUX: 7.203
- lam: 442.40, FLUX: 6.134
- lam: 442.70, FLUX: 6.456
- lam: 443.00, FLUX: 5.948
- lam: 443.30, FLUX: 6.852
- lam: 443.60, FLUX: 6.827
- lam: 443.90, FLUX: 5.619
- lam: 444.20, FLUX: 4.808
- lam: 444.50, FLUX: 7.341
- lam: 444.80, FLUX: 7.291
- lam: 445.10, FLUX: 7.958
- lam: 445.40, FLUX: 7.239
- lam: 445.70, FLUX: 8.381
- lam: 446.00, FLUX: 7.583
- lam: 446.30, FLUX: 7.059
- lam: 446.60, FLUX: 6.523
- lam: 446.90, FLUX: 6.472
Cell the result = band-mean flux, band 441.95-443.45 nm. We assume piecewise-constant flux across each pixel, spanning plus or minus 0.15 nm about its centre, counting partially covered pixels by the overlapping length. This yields 6.52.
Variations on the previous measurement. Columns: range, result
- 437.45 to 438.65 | 7.27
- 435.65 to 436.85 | 6.19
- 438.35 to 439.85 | 6.51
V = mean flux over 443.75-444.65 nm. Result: 5.92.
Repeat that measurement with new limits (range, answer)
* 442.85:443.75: 6.54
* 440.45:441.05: 6.74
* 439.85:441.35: 6.92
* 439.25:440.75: 6.67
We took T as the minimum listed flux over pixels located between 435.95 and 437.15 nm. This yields 5.92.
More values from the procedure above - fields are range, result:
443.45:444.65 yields 4.808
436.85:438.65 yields 6.455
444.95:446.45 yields 7.059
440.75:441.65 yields 6.58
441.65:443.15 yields 5.948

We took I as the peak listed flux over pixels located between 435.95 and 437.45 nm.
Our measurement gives 7.685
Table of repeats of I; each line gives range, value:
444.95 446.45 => 8.381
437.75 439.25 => 8.362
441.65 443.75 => 7.203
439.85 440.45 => 7.694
